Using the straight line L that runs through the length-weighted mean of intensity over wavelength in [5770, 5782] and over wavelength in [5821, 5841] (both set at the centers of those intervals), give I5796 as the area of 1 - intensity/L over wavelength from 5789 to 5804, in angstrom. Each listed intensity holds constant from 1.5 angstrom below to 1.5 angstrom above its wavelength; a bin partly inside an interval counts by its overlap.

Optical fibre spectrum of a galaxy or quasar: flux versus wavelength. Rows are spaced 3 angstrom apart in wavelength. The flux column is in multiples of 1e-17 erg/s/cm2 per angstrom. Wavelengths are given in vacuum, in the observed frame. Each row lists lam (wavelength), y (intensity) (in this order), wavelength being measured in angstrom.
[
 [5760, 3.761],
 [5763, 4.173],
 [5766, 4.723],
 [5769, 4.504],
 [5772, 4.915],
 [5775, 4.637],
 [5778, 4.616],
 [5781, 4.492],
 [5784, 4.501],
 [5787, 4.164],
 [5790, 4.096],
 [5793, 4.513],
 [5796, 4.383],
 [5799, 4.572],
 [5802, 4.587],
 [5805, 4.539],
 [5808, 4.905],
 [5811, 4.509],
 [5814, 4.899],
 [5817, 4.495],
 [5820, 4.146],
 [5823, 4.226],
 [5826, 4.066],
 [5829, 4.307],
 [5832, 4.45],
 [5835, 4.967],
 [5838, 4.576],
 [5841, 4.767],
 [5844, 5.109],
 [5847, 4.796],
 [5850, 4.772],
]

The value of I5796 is 0.5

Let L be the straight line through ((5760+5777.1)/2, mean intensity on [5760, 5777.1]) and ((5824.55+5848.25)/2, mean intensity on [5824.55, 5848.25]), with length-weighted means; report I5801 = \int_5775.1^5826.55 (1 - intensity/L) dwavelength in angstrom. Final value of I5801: 1.19 angstrom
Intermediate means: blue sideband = 4.52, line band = 4.47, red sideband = 4.63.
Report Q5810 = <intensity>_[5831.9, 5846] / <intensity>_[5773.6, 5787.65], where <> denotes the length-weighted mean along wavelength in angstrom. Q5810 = 1.07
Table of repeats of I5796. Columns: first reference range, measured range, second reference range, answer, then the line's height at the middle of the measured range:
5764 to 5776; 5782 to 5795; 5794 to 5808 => 0.79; 4.61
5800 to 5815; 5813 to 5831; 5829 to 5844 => 1.31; 4.69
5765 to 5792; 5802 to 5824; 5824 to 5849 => 0.18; 4.58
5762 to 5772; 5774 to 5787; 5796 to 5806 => 0.09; 4.55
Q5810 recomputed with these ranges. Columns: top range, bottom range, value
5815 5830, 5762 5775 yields 0.93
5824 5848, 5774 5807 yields 1.03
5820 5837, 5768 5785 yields 0.95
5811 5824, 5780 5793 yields 1.03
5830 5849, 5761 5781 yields 1.04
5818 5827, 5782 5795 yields 0.96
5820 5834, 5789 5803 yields 0.96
